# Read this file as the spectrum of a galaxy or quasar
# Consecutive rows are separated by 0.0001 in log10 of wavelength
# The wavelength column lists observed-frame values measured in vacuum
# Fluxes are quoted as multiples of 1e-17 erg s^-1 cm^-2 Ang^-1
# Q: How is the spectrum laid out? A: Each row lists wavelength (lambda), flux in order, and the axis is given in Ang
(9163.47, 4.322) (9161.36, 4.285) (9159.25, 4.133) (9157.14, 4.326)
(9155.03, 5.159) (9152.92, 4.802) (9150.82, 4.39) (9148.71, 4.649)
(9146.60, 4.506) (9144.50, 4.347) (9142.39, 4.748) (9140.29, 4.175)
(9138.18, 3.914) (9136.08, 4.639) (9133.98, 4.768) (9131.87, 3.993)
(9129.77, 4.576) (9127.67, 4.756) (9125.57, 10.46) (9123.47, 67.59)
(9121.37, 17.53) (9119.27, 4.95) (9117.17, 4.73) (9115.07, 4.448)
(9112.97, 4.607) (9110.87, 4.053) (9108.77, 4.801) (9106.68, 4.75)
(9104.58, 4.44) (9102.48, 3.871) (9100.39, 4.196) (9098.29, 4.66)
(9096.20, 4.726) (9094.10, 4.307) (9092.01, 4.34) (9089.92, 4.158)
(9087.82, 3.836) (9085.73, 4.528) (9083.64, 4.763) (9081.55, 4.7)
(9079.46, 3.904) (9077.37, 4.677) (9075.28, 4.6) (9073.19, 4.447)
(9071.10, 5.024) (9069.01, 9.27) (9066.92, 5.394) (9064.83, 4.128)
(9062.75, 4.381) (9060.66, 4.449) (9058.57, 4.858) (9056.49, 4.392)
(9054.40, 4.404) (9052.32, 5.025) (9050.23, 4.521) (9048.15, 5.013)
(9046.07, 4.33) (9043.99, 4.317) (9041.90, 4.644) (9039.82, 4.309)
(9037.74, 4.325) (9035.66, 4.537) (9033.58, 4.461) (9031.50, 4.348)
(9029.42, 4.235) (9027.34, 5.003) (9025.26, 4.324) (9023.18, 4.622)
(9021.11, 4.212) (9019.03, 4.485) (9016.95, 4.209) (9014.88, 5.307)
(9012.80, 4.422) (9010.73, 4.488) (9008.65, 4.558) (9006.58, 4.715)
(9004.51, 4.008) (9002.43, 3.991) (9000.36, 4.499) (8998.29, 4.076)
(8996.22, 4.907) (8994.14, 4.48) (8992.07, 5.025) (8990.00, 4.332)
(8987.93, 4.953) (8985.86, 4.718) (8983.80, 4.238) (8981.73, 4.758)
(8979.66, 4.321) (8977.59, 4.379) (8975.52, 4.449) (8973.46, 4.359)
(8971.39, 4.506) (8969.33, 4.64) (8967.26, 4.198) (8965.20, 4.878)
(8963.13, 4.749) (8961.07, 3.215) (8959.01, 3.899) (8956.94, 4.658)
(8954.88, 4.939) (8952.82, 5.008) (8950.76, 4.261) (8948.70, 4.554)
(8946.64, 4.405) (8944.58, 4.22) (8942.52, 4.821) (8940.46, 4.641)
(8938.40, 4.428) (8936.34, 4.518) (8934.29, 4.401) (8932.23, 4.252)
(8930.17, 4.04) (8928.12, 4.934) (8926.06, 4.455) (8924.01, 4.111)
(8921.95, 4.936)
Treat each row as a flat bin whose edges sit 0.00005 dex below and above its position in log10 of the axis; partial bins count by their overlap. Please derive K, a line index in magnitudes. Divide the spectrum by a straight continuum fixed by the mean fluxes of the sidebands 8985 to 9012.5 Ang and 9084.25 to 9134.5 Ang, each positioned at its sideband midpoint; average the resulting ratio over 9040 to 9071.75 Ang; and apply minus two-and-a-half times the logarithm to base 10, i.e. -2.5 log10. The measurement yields 0.26 mag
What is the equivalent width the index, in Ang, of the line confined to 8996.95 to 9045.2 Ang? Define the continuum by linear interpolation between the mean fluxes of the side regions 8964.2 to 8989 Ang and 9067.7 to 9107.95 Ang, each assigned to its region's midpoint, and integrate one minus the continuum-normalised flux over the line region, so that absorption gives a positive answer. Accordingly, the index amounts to 1.7 Ang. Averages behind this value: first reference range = 4.53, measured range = 4.44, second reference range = 4.7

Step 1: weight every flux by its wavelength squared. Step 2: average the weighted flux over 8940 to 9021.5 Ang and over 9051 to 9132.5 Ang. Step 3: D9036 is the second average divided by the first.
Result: 1.54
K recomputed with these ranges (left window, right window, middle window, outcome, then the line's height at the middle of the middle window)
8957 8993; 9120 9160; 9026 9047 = 0.34 mag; 6.08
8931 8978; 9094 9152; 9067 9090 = 0.32 mag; 6.66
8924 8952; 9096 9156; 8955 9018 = 0.16 mag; 5.21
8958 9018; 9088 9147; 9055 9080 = 0.25 mag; 6.25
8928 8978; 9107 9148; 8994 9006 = 0.28 mag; 5.6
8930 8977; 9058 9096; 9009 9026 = 0.02 mag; 4.61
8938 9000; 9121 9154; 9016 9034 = 0.35 mag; 6.14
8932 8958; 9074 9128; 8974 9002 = 0.19 mag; 5.41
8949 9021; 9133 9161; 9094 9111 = 0.01 mag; 4.5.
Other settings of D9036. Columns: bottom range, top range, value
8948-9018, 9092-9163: 1.59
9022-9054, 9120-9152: 2.22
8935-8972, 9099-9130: 2.34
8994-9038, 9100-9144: 1.92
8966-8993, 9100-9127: 2.48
